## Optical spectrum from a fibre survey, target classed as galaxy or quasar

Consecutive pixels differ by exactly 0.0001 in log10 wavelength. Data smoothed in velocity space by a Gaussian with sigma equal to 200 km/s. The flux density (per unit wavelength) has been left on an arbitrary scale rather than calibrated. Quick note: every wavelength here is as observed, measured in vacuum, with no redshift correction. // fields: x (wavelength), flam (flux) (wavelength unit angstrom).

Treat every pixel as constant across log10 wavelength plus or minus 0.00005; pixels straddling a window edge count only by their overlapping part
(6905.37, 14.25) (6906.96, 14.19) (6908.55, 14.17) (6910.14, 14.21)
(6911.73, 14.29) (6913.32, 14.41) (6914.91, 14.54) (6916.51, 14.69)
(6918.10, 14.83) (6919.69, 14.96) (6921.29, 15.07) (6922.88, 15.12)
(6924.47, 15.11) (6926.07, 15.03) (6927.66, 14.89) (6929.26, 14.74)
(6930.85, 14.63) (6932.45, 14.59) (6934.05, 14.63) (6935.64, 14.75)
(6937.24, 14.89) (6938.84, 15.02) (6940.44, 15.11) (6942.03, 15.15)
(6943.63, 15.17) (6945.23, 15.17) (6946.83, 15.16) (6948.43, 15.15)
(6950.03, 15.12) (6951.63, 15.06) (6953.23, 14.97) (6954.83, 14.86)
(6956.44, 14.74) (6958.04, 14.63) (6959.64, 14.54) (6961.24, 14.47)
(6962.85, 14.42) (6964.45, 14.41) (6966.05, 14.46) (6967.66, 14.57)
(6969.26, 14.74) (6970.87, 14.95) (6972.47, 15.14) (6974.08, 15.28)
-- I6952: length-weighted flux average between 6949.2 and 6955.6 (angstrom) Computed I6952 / 15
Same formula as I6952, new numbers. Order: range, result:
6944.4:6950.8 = 15.1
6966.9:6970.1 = 14.7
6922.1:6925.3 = 15.1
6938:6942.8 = 15.1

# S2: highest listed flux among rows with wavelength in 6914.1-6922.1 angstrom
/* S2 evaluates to 15.07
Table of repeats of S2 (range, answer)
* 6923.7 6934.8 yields 15.11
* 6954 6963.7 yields 14.86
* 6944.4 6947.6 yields 15.17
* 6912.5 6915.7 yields 14.54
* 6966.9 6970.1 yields 14.74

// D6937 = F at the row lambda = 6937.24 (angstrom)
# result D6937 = 14.89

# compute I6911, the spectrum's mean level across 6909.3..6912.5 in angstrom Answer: 14.3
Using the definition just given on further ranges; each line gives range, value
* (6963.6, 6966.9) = 14.4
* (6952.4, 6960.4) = 14.7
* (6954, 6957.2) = 14.8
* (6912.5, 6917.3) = 14.5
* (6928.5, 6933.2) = 14.7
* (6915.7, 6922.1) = 14.9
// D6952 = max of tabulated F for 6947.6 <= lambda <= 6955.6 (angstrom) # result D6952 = 15.15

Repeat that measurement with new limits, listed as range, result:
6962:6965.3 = 14.42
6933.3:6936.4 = 14.75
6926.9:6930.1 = 14.89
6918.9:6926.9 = 15.12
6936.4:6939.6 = 15.02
